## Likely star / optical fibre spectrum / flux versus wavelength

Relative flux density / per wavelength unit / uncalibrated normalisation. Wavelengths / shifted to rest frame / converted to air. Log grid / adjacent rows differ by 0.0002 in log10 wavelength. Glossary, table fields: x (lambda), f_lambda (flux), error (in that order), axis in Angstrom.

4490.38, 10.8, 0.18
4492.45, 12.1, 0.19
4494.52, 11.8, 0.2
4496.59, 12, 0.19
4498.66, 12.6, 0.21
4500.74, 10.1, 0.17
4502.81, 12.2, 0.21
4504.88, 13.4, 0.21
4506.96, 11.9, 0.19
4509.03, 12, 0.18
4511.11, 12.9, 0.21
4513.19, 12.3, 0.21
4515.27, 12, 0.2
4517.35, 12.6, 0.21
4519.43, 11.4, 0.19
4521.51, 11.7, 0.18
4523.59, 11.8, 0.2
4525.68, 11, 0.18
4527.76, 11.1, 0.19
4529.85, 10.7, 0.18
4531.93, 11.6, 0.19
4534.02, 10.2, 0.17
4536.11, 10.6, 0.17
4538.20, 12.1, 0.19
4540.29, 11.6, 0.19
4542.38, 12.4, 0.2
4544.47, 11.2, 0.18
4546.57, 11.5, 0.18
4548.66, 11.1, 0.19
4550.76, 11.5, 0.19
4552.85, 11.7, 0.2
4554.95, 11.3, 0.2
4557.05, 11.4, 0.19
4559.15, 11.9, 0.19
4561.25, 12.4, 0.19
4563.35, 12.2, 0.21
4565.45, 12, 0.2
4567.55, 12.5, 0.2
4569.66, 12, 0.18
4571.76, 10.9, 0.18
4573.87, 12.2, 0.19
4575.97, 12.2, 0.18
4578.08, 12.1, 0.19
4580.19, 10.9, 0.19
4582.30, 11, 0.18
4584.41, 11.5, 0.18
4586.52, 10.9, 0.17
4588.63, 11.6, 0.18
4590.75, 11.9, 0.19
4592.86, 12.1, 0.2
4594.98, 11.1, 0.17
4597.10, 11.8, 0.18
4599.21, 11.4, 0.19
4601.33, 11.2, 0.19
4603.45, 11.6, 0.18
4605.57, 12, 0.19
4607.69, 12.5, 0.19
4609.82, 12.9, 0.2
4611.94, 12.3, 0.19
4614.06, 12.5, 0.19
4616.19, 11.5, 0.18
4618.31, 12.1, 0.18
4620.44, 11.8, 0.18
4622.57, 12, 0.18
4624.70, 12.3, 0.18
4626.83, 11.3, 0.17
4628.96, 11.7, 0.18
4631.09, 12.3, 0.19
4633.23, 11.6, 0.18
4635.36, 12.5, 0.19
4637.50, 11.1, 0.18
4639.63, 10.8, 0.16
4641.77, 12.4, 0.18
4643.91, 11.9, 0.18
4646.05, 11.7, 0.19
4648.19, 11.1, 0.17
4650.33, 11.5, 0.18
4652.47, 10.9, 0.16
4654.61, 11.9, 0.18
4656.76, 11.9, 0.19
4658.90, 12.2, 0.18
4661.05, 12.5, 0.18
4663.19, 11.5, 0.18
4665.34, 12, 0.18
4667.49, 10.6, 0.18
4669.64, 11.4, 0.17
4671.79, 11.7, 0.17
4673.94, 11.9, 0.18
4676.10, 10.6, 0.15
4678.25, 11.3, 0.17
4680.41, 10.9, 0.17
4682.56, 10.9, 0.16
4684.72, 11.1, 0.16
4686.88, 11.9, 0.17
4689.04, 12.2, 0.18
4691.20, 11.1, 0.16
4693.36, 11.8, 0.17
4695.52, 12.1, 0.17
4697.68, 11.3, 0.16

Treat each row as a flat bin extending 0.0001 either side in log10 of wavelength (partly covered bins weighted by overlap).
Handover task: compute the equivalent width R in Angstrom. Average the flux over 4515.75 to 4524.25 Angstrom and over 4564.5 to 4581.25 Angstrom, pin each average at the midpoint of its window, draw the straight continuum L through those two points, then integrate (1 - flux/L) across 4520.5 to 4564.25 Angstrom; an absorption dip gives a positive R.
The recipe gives 1.48 Angstrom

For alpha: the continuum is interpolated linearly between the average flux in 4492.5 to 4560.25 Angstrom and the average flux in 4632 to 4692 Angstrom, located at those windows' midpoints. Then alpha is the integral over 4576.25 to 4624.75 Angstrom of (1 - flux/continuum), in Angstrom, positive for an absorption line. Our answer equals -0.7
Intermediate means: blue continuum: 11.7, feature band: 11.8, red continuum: 11.5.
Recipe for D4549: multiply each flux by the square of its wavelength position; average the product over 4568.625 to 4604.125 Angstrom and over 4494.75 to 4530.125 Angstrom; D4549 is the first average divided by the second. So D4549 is 1.00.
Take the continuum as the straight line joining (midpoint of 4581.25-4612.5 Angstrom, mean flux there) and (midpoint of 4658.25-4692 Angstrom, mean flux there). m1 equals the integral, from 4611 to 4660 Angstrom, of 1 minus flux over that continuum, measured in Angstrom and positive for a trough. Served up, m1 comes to -0.8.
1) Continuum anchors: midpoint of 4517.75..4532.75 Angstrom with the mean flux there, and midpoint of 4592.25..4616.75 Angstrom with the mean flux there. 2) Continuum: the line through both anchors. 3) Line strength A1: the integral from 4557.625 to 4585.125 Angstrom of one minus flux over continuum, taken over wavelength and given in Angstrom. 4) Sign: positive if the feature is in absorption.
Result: -0.3 Angstrom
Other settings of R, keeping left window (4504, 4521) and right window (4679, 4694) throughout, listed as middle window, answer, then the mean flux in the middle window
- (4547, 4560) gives 0.64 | 11.5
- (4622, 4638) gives -0.26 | 11.9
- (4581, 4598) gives 0.59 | 11.5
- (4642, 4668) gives -0.30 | 11.7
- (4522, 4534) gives 1.01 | 11.2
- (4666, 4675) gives 0.04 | 11.4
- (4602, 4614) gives -0.46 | 12.2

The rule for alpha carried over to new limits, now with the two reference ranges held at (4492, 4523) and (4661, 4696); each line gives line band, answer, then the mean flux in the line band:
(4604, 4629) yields -0.86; 12.1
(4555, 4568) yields -0.13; 12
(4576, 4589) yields 0.45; 11.4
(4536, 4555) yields 0.60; 11.6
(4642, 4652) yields -0.01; 11.6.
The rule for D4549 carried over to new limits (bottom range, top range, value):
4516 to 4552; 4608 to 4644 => 1.09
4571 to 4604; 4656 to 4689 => 1.04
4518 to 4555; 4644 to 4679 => 1.07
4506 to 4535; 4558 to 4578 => 1.05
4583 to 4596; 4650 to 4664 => 1.06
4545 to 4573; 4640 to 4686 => 1.03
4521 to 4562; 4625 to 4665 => 1.07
